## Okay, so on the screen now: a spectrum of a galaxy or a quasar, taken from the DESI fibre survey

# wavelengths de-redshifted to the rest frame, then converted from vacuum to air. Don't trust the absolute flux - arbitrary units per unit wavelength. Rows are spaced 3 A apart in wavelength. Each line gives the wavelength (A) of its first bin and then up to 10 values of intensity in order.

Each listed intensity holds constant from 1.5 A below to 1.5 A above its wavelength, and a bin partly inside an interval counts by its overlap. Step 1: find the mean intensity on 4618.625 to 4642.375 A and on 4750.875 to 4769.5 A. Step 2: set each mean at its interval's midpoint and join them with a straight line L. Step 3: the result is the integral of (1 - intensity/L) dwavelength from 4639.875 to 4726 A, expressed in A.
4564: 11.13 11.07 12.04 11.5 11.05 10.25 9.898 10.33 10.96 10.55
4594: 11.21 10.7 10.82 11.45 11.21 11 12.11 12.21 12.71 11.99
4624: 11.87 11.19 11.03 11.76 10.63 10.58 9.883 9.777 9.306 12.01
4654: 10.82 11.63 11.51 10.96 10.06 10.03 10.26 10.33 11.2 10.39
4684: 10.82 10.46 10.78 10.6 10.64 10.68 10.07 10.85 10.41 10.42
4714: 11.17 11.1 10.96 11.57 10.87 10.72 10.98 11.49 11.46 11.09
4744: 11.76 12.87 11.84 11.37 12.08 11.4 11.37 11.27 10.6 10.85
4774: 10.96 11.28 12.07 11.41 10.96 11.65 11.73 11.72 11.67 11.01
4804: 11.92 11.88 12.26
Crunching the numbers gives 4.70 A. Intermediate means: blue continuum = 11.2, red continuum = 11.4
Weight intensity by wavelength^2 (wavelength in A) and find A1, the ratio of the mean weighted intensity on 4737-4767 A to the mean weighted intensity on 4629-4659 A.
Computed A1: 1.13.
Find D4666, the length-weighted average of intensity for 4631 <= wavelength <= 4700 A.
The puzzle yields 10.7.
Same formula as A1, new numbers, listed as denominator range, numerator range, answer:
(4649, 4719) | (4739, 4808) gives 1.11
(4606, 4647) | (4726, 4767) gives 1.07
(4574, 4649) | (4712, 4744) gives 1.07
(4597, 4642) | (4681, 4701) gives 0.96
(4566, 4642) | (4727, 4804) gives 1.10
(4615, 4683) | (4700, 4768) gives 1.06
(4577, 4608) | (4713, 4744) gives 1.10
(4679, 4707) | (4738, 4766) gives 1.13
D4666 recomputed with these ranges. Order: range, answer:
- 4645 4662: 10.9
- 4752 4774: 11.3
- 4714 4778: 11.3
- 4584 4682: 11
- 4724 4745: 11.2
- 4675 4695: 10.7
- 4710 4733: 11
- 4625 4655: 10.7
